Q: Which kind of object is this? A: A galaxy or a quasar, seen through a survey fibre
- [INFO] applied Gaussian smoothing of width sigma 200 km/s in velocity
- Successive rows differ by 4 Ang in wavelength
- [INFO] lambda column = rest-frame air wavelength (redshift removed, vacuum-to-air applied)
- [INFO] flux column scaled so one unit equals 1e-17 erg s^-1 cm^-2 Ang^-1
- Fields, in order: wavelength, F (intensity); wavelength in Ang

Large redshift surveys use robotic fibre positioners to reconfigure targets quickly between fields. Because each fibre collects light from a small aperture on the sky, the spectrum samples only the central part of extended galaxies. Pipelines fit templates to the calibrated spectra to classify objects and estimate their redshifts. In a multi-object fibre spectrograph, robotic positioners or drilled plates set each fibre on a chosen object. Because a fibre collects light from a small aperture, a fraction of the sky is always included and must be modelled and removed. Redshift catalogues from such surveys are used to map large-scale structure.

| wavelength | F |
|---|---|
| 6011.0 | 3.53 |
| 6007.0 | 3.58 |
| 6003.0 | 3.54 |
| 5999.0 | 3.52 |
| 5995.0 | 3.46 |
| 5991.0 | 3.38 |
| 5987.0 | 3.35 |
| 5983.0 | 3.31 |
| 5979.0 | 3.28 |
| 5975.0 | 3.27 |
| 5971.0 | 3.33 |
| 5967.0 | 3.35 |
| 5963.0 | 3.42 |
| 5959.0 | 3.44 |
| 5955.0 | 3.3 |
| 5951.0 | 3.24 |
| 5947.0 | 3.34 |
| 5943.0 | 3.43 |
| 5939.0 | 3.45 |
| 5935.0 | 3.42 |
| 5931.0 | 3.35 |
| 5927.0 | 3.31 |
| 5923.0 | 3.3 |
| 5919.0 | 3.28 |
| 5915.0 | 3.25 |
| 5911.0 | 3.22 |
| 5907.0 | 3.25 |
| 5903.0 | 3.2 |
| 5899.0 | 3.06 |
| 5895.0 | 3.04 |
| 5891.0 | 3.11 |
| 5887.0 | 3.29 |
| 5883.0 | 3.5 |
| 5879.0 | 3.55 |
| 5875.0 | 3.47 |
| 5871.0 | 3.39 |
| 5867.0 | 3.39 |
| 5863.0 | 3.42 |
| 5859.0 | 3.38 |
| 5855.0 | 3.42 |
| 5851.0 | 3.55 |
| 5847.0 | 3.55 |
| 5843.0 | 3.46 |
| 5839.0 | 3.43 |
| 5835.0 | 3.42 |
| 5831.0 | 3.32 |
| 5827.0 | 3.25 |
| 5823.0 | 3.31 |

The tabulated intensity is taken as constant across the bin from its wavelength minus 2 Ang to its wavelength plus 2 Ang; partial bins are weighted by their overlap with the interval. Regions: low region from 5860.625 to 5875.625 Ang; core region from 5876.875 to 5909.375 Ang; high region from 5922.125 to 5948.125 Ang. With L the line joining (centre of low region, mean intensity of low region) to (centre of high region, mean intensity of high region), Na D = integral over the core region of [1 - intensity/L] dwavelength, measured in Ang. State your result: 1.41 Ang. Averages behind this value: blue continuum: 3.41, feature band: 3.25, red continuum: 3.38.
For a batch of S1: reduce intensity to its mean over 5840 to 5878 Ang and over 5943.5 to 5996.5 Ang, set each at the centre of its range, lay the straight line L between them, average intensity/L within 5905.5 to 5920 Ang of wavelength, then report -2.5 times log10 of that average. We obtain 0.05 mag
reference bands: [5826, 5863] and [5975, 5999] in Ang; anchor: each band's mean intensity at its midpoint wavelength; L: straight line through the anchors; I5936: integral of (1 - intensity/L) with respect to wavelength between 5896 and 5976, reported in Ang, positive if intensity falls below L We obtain 1.8 Ang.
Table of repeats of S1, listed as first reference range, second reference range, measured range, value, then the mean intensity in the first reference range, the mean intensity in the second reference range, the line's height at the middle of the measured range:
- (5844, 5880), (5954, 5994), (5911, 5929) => 0.04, 3.46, 3.35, 3.4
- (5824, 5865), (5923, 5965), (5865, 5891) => 0.00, 3.42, 3.37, 3.4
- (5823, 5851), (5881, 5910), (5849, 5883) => -0.05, 3.41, 3.21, 3.31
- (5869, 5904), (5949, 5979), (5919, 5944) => -0.02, 3.29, 3.33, 3.32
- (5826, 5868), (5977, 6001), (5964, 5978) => 0.02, 3.42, 3.38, 3.39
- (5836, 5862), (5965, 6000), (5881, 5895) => 0.05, 3.46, 3.36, 3.43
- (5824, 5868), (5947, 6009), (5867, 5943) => 0.03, 3.42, 3.38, 3.4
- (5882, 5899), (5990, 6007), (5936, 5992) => 0.02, 3.2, 3.49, 3.4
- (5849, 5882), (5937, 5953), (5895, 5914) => 0.08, 3.45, 3.36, 3.41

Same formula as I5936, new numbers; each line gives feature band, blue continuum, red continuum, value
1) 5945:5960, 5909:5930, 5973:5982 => -0.2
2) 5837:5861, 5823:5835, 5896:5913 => -1.4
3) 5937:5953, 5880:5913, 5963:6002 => -0.3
